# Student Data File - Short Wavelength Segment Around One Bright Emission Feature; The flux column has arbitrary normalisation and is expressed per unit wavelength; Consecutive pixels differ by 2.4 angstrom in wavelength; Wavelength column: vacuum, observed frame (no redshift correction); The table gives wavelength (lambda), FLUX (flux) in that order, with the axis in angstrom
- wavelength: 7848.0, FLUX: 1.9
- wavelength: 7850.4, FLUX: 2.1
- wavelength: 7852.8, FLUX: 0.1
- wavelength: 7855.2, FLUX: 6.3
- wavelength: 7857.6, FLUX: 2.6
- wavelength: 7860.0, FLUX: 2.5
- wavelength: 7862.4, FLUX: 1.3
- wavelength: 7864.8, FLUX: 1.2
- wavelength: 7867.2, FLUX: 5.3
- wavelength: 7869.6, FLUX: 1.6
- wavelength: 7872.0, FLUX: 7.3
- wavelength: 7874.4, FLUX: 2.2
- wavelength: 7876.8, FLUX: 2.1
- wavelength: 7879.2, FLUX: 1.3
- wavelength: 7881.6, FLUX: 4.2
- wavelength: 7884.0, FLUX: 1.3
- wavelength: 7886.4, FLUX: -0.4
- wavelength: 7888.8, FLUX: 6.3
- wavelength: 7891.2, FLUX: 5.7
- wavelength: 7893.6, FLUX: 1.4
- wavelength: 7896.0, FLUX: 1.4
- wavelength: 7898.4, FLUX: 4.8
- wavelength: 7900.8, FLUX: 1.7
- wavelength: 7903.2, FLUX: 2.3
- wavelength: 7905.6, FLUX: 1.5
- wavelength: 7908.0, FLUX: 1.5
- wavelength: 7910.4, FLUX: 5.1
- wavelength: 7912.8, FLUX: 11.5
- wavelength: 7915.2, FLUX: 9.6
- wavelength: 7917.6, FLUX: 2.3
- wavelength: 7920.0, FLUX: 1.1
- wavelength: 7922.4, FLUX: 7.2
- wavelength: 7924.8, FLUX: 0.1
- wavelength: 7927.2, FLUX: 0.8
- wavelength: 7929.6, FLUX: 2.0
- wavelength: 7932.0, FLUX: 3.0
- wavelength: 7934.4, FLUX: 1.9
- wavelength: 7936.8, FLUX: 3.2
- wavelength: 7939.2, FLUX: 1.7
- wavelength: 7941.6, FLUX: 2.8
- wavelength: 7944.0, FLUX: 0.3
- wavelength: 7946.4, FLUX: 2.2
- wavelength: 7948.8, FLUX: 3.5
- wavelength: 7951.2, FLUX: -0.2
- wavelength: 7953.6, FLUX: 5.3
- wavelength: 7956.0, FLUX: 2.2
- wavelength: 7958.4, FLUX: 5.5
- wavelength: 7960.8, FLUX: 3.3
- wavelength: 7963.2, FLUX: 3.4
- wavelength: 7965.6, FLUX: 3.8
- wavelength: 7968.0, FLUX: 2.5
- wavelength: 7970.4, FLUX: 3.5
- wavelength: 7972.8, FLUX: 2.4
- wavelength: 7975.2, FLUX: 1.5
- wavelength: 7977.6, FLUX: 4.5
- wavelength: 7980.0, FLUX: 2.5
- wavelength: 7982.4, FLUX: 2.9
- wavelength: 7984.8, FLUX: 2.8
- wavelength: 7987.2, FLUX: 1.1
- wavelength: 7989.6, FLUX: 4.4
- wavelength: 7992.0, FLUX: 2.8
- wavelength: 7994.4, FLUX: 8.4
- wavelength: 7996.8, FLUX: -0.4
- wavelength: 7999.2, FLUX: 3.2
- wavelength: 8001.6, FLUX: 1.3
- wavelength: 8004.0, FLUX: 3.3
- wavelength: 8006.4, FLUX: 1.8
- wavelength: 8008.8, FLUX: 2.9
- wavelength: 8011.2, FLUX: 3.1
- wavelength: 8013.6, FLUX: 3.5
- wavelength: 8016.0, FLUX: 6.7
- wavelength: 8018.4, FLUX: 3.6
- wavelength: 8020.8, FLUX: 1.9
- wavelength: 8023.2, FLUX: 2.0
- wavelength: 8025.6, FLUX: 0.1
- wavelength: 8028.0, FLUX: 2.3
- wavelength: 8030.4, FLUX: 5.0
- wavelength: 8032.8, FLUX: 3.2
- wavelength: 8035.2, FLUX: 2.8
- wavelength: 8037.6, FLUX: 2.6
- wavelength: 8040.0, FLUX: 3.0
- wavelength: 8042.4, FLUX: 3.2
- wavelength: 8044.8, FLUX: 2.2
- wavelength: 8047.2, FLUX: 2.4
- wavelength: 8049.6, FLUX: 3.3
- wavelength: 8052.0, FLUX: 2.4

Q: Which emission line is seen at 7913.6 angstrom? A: H-gamma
